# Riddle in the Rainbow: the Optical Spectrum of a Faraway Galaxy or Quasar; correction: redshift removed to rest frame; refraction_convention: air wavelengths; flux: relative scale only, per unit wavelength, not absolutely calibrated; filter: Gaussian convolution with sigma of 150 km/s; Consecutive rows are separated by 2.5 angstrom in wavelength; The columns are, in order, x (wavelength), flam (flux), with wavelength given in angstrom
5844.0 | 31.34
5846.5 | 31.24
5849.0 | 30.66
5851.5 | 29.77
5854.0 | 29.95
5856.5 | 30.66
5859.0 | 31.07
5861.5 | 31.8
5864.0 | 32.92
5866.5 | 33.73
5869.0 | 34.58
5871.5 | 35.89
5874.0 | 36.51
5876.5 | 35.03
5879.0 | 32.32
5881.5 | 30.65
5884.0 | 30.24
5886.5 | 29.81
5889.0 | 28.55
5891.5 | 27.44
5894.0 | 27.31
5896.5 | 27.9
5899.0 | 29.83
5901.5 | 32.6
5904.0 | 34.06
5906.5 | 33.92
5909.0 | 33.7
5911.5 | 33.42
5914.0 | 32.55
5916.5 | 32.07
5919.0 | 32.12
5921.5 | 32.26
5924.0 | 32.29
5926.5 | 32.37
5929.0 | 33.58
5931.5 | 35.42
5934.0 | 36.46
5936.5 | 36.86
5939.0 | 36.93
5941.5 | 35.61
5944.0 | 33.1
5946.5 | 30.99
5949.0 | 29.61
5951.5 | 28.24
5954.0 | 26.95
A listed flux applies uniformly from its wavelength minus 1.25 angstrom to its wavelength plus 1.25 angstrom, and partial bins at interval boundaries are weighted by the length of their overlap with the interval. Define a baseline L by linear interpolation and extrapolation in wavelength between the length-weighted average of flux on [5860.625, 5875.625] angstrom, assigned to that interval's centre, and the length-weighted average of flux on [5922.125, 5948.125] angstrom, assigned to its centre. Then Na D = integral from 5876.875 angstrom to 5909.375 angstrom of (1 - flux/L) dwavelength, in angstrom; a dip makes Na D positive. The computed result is 3.42 angstrom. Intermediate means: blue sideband 34.3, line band 30.7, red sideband 34.2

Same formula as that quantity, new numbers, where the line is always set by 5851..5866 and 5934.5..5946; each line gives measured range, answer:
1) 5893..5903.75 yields 1.09 angstrom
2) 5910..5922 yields 0.57 angstrom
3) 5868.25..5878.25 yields -1.07 angstrom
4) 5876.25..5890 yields 0.68 angstrom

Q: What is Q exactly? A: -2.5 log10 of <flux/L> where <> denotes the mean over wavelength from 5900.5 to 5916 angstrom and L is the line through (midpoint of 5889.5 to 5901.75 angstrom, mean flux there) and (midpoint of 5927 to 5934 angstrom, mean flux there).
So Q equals -0.08 mag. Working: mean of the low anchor 28.7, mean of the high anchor 34.6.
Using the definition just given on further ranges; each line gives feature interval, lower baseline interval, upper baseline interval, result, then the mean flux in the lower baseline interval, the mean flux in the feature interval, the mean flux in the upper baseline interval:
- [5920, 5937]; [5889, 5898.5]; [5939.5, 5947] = -0.06 mag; 27.9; 34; 33.8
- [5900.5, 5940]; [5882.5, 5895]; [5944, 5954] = -0.16 mag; 28.7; 33.8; 29.7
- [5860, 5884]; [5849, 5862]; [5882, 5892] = -0.12 mag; 30.6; 33.5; 29.3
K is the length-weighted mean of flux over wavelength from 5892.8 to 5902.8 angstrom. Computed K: 29.4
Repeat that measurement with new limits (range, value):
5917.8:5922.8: 32.2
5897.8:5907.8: 32.6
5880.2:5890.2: 29.8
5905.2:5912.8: 33.7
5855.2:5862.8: 31.2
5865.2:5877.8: 35.1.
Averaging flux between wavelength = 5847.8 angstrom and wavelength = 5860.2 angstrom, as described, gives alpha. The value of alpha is 30.4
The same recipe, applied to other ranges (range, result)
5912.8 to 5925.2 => 32.3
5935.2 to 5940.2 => 36.9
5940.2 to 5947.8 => 33.2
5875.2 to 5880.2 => 33.7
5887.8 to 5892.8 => 28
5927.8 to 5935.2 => 35.2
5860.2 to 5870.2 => 33.2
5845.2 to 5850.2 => 31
